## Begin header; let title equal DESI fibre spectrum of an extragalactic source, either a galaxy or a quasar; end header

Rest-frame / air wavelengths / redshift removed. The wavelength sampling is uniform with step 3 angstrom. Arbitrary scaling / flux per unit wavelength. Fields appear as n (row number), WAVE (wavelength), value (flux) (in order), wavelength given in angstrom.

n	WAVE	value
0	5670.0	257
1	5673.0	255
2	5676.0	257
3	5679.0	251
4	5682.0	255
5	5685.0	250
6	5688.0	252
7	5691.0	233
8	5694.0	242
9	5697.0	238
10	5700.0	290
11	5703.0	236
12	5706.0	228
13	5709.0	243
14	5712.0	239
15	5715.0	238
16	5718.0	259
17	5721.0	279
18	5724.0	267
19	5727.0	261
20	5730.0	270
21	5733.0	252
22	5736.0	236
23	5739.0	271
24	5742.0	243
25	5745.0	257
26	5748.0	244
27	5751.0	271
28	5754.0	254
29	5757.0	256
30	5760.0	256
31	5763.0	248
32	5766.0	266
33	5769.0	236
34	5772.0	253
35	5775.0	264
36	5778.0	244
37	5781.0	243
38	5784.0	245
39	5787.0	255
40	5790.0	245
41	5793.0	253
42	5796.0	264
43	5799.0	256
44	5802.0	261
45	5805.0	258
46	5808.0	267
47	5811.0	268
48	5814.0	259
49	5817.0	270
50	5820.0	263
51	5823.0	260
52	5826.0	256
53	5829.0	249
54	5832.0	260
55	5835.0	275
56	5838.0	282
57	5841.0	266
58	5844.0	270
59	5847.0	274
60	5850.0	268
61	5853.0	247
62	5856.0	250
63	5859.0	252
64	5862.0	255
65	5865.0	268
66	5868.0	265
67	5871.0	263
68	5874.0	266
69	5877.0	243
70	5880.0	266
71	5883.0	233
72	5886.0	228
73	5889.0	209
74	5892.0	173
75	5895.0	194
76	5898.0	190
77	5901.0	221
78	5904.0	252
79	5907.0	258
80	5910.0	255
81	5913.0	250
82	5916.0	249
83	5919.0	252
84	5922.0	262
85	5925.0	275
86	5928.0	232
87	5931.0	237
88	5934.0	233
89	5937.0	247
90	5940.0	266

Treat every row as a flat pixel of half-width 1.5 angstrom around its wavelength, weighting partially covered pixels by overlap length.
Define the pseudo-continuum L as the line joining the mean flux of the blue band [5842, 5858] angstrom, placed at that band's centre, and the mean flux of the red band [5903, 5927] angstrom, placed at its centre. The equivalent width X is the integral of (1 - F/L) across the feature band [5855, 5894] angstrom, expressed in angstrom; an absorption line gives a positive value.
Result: 2.5 angstrom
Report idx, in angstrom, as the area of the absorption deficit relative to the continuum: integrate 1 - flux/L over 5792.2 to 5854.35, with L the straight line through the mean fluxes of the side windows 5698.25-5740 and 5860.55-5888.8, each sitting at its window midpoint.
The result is -2.56 angstrom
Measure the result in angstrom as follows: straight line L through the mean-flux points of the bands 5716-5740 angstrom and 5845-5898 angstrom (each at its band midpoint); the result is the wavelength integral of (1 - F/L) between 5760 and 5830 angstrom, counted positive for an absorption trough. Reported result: -0.88 angstrom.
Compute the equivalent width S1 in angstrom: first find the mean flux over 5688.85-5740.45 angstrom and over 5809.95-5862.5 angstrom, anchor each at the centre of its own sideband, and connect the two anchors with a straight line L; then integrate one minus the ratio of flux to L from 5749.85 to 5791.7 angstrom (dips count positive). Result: 0.7 angstrom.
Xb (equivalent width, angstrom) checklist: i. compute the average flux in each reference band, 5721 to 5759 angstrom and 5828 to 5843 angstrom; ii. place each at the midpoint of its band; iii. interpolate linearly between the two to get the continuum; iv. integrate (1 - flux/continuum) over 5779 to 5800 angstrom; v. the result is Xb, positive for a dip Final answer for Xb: 0.9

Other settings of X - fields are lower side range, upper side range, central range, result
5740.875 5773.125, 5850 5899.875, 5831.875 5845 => -1.6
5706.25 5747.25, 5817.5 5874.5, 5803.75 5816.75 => -0.2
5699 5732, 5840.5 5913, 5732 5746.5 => 0.1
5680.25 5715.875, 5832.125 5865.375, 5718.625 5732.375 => -1.0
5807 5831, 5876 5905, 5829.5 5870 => -3.4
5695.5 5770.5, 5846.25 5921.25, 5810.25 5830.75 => -1.1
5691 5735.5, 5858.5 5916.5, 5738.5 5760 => -0.6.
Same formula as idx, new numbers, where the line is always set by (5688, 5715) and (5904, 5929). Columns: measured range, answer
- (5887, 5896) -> 2.11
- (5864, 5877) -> -0.55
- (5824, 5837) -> -0.55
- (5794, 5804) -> -0.45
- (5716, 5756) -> -2.12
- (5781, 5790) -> 0.00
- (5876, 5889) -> 0.73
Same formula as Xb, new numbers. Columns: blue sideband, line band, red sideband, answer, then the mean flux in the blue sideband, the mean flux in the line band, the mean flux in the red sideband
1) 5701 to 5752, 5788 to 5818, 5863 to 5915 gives -1.74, 253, 260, 238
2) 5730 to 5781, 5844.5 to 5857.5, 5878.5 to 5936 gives -0.99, 253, 261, 235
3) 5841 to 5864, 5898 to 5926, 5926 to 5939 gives -0.46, 260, 249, 240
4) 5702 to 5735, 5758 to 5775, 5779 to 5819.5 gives 0.14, 252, 253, 257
